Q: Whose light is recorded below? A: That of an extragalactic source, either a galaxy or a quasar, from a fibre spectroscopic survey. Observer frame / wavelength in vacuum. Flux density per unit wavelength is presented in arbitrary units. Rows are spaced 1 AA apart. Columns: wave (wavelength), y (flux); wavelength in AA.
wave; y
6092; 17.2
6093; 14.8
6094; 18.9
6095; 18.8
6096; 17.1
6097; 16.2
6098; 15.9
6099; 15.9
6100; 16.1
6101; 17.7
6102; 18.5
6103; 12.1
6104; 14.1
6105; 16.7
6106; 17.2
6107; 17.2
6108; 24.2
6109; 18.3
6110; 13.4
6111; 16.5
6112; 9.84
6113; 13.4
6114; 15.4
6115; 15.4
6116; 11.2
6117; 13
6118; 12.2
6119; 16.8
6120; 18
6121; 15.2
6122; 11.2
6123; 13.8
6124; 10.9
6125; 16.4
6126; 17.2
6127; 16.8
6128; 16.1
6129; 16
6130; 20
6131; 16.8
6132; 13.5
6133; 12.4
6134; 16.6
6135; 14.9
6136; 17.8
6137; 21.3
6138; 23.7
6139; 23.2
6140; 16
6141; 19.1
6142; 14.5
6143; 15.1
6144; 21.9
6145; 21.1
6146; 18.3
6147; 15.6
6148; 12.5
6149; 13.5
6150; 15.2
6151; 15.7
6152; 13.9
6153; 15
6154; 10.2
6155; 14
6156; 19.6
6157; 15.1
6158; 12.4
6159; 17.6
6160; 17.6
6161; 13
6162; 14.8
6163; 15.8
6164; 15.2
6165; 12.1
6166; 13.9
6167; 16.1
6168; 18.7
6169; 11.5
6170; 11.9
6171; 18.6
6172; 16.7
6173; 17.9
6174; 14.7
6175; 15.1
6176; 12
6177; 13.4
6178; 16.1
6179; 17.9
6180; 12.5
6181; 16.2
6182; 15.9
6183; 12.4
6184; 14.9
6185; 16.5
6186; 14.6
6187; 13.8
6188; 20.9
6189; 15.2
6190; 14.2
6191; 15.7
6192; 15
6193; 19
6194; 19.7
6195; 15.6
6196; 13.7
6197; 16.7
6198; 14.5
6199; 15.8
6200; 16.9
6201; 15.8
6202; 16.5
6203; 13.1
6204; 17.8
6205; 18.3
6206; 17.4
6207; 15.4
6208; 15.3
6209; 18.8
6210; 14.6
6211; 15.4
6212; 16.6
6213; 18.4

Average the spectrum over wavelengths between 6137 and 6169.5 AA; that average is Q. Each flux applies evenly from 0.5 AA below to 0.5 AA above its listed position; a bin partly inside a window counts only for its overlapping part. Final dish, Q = 16.1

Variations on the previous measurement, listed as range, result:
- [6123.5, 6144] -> 17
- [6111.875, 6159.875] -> 15.8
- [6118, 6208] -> 15.8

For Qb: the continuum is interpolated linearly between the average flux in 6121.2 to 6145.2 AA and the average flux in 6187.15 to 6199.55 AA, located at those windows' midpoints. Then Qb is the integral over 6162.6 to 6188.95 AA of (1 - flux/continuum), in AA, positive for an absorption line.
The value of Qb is 2.0 AA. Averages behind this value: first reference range 16.9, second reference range 16.3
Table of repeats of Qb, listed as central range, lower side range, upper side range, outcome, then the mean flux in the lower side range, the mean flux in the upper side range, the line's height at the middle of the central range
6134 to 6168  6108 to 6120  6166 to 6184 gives -3.02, 14.7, 15.1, 15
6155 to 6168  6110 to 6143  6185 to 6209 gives 0.50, 15.7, 16.2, 16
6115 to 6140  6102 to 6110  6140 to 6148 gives 1.80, 17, 17.5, 17.3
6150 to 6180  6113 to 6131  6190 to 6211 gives 1.28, 15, 16.2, 15.7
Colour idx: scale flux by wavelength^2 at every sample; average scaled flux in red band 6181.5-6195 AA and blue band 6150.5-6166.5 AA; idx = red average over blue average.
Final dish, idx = 1.09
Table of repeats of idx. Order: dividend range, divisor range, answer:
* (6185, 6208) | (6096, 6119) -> 1.07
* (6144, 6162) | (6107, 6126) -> 1.05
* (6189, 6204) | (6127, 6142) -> 0.93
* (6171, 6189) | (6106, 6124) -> 1.06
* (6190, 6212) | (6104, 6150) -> 1.02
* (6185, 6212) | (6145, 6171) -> 1.09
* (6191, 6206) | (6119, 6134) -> 1.09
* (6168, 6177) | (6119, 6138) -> 0.94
